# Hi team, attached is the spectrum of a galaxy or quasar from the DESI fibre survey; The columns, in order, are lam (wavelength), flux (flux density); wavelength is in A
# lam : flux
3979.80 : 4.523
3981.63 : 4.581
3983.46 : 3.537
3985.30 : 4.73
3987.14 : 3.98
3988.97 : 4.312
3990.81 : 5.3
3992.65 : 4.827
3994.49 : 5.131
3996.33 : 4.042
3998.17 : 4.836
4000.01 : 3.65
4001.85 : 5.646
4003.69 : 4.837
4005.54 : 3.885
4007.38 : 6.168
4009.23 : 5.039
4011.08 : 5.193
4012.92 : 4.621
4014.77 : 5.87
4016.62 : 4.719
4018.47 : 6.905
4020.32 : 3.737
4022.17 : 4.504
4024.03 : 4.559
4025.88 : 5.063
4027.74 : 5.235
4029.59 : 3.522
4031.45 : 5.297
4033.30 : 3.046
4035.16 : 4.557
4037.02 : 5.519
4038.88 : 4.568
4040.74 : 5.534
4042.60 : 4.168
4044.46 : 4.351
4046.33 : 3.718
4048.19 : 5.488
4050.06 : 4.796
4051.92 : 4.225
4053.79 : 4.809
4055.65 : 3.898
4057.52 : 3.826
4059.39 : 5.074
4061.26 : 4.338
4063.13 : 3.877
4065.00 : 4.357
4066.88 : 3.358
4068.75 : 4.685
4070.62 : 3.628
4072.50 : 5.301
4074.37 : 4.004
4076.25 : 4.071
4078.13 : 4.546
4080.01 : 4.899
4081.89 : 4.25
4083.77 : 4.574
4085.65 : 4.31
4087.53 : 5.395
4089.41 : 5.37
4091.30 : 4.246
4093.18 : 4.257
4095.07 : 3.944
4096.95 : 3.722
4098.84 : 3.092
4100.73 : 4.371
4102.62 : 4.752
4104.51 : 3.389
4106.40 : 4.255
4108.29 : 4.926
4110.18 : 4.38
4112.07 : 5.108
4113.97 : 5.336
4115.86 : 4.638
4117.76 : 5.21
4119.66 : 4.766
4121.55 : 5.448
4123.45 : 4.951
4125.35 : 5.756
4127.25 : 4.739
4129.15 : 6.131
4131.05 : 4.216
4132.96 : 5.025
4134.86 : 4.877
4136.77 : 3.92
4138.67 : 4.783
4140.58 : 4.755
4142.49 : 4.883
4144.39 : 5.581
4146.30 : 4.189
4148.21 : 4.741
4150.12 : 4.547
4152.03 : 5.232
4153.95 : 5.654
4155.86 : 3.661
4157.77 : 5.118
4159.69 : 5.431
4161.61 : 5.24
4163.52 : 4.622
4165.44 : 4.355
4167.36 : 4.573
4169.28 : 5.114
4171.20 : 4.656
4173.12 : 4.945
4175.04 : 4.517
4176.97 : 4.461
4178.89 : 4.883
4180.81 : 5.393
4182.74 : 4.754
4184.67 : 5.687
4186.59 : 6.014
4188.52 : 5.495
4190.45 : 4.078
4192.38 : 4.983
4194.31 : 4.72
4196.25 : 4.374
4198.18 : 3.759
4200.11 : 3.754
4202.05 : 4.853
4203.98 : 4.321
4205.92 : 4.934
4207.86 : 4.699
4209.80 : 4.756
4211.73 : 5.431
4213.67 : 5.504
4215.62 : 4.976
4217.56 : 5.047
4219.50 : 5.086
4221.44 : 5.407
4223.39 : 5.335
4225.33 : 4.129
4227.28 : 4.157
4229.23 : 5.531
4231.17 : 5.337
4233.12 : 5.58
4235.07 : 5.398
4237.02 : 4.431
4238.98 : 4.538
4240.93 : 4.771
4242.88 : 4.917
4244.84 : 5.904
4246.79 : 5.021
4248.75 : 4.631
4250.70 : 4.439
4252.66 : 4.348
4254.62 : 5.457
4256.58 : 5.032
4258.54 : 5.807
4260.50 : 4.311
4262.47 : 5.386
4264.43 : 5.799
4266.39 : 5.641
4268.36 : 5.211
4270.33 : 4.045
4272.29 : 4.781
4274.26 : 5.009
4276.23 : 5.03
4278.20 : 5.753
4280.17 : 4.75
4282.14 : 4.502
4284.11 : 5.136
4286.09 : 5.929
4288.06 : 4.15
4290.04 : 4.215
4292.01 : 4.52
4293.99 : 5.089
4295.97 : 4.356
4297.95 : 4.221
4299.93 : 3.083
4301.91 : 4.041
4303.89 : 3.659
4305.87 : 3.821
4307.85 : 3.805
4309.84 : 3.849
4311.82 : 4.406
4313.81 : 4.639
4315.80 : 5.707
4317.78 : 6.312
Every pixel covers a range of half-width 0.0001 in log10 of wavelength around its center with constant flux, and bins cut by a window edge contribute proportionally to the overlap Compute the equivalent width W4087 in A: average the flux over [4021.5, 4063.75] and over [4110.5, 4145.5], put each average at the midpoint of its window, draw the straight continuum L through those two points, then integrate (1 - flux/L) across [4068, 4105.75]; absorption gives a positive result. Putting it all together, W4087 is 3.38 A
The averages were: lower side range 4.52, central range 4.34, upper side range 4.99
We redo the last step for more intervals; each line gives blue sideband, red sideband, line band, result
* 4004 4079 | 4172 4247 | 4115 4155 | -1.5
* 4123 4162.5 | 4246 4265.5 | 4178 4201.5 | 0.7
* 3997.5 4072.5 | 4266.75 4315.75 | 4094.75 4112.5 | 1.7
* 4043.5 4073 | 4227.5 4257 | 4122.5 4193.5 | -3.3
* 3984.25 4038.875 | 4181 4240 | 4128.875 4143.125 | 0.3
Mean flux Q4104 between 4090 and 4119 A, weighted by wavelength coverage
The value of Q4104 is 4.39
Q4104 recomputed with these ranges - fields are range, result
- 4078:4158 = 4.7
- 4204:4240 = 5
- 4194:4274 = 4.92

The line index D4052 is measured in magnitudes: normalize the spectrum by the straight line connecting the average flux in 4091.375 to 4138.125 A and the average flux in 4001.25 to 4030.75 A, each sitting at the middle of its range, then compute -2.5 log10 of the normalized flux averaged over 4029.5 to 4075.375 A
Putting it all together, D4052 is 0.100 mag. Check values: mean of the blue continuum 4.96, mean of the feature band 4.41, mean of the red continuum 4.63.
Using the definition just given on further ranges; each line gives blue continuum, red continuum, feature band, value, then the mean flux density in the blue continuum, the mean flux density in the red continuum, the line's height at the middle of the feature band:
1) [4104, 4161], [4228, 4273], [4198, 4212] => 0.09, 4.87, 5.05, 4.98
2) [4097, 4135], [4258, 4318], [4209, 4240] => -0.07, 4.74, 4.71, 4.72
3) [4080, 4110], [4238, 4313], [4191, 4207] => 0.03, 4.34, 4.72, 4.56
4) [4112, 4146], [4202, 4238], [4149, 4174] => 0.03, 4.99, 5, 4.99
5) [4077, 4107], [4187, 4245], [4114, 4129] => -0.16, 4.33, 4.87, 4.46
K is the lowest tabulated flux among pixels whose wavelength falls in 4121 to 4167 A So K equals 3.661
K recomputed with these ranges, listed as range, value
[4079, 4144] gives 3.092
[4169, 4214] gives 3.754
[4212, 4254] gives 4.129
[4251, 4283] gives 4.045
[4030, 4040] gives 3.046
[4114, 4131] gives 4.638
